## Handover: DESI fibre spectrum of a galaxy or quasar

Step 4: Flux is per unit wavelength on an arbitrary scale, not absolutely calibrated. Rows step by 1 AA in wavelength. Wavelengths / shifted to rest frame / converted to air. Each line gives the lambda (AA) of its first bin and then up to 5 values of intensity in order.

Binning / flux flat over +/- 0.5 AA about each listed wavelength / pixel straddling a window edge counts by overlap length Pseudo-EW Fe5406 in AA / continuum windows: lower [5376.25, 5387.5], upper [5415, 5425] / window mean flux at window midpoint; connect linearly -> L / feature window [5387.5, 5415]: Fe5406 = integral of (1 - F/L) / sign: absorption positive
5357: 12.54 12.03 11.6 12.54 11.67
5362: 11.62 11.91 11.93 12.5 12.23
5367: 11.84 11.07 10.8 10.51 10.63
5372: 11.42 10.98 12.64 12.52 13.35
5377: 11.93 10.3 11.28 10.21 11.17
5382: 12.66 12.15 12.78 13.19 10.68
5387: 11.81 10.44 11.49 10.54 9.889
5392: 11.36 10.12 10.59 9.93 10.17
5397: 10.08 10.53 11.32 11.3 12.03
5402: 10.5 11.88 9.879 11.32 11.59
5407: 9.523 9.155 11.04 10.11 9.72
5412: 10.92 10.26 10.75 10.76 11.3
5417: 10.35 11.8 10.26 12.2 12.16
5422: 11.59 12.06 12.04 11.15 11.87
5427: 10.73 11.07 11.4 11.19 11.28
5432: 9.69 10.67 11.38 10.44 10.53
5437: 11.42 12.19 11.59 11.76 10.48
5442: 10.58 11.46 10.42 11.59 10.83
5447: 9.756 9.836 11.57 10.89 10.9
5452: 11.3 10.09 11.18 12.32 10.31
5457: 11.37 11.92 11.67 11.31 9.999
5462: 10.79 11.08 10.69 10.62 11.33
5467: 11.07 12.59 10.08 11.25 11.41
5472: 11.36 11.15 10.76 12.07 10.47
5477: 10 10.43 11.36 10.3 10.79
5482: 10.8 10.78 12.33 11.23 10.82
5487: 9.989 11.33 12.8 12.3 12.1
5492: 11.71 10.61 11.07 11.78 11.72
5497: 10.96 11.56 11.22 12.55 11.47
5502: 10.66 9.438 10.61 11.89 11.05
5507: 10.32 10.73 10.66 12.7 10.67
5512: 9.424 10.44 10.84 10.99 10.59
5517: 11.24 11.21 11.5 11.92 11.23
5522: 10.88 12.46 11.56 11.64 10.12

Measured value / 2.3 AA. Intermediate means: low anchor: 11.7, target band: 10.6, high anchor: 11.5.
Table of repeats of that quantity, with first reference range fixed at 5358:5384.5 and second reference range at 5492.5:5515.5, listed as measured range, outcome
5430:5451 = 0.78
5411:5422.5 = 0.41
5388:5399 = 1.03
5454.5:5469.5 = 0.12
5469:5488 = 0.34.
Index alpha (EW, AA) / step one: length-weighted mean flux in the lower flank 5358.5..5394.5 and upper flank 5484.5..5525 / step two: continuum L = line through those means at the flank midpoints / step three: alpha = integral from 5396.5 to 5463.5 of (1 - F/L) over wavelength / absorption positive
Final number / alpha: 2.3 AA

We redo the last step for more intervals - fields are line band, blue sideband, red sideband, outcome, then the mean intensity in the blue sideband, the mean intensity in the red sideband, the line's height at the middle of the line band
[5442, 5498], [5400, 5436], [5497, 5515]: -0.71 AA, 11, 11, 11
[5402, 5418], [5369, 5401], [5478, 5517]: 0.85 AA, 11.2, 11.1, 11.2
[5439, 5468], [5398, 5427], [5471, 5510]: 0.22 AA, 11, 11.2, 11.1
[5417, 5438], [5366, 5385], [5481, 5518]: 0.33 AA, 11.6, 11.1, 11.4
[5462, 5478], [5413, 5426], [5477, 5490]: 0.15 AA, 11.3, 11.1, 11.1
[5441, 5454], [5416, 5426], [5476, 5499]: 0.71 AA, 11.5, 11.2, 11.4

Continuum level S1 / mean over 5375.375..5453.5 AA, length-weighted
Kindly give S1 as 11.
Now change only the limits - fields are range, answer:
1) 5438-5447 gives 11.1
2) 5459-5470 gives 11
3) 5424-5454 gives 11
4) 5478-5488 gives 10.9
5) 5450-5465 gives 11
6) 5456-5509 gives 11.1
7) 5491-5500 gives 11.4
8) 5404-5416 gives 10.5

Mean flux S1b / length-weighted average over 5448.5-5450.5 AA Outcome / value 11.2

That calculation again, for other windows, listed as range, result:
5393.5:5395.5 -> 10.3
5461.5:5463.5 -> 10.9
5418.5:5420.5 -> 11.2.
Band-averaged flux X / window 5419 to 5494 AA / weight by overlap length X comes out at 11.1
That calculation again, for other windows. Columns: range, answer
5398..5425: 11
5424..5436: 11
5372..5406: 11.3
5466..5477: 11.2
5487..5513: 11.2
